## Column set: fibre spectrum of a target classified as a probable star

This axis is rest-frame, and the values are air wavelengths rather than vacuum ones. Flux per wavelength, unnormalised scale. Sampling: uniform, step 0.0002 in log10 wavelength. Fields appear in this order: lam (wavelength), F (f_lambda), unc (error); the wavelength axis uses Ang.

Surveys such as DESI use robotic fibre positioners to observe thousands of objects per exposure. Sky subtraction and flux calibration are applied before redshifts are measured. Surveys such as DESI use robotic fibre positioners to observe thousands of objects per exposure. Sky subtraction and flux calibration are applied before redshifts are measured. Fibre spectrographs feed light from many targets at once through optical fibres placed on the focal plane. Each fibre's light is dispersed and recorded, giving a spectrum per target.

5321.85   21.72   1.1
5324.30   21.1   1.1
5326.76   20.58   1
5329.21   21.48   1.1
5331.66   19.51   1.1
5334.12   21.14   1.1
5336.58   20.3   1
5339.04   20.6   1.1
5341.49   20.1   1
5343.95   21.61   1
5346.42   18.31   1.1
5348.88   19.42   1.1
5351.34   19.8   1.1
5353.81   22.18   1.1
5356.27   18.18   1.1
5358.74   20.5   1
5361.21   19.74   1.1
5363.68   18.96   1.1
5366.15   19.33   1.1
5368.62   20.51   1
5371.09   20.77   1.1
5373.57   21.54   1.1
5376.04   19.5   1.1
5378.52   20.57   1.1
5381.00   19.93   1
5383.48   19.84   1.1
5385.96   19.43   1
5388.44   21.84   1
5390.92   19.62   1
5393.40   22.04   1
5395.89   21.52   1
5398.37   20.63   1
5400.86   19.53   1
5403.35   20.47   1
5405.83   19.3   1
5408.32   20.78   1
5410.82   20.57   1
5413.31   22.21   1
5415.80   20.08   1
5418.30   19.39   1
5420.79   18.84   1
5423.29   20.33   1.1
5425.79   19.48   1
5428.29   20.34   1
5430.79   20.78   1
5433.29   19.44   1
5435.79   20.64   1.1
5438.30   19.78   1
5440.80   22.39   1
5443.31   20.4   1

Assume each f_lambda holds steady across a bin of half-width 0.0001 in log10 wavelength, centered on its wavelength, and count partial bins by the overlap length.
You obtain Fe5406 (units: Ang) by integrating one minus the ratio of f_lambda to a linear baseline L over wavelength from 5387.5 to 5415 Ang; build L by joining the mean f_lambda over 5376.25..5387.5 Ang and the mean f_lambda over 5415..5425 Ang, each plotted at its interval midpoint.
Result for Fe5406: -1.4 Ang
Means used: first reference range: 19.9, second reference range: 19.6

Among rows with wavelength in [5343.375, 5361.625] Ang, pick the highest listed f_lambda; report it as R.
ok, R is 22.18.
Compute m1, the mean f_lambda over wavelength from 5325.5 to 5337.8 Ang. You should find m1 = 20.6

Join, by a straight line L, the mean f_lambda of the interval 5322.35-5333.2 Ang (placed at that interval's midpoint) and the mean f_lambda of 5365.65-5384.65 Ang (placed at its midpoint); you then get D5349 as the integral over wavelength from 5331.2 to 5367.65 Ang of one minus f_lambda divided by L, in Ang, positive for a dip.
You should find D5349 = 1.0 Ang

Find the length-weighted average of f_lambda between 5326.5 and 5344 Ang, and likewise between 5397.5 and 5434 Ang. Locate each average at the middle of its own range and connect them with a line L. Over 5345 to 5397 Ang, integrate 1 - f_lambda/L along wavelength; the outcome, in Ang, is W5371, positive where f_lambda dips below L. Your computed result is 0.6 Ang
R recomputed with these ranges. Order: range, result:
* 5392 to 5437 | 22.21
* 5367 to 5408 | 22.04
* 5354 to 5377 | 21.54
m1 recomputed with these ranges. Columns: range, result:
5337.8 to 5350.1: 20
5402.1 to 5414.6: 20.7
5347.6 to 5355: 20.4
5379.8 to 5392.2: 20.1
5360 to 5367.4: 19.3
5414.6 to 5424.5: 19.7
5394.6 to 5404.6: 20.5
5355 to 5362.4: 19.5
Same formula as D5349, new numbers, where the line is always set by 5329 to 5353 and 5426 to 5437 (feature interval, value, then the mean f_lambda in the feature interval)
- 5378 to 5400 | -0.4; 20.6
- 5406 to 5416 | -0.3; 20.8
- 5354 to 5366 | 0.4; 19.6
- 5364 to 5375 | -0.1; 20.4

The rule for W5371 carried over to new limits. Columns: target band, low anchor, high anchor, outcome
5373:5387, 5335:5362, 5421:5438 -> 0.0 Ang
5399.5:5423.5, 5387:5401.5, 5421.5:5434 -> 0.4 Ang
